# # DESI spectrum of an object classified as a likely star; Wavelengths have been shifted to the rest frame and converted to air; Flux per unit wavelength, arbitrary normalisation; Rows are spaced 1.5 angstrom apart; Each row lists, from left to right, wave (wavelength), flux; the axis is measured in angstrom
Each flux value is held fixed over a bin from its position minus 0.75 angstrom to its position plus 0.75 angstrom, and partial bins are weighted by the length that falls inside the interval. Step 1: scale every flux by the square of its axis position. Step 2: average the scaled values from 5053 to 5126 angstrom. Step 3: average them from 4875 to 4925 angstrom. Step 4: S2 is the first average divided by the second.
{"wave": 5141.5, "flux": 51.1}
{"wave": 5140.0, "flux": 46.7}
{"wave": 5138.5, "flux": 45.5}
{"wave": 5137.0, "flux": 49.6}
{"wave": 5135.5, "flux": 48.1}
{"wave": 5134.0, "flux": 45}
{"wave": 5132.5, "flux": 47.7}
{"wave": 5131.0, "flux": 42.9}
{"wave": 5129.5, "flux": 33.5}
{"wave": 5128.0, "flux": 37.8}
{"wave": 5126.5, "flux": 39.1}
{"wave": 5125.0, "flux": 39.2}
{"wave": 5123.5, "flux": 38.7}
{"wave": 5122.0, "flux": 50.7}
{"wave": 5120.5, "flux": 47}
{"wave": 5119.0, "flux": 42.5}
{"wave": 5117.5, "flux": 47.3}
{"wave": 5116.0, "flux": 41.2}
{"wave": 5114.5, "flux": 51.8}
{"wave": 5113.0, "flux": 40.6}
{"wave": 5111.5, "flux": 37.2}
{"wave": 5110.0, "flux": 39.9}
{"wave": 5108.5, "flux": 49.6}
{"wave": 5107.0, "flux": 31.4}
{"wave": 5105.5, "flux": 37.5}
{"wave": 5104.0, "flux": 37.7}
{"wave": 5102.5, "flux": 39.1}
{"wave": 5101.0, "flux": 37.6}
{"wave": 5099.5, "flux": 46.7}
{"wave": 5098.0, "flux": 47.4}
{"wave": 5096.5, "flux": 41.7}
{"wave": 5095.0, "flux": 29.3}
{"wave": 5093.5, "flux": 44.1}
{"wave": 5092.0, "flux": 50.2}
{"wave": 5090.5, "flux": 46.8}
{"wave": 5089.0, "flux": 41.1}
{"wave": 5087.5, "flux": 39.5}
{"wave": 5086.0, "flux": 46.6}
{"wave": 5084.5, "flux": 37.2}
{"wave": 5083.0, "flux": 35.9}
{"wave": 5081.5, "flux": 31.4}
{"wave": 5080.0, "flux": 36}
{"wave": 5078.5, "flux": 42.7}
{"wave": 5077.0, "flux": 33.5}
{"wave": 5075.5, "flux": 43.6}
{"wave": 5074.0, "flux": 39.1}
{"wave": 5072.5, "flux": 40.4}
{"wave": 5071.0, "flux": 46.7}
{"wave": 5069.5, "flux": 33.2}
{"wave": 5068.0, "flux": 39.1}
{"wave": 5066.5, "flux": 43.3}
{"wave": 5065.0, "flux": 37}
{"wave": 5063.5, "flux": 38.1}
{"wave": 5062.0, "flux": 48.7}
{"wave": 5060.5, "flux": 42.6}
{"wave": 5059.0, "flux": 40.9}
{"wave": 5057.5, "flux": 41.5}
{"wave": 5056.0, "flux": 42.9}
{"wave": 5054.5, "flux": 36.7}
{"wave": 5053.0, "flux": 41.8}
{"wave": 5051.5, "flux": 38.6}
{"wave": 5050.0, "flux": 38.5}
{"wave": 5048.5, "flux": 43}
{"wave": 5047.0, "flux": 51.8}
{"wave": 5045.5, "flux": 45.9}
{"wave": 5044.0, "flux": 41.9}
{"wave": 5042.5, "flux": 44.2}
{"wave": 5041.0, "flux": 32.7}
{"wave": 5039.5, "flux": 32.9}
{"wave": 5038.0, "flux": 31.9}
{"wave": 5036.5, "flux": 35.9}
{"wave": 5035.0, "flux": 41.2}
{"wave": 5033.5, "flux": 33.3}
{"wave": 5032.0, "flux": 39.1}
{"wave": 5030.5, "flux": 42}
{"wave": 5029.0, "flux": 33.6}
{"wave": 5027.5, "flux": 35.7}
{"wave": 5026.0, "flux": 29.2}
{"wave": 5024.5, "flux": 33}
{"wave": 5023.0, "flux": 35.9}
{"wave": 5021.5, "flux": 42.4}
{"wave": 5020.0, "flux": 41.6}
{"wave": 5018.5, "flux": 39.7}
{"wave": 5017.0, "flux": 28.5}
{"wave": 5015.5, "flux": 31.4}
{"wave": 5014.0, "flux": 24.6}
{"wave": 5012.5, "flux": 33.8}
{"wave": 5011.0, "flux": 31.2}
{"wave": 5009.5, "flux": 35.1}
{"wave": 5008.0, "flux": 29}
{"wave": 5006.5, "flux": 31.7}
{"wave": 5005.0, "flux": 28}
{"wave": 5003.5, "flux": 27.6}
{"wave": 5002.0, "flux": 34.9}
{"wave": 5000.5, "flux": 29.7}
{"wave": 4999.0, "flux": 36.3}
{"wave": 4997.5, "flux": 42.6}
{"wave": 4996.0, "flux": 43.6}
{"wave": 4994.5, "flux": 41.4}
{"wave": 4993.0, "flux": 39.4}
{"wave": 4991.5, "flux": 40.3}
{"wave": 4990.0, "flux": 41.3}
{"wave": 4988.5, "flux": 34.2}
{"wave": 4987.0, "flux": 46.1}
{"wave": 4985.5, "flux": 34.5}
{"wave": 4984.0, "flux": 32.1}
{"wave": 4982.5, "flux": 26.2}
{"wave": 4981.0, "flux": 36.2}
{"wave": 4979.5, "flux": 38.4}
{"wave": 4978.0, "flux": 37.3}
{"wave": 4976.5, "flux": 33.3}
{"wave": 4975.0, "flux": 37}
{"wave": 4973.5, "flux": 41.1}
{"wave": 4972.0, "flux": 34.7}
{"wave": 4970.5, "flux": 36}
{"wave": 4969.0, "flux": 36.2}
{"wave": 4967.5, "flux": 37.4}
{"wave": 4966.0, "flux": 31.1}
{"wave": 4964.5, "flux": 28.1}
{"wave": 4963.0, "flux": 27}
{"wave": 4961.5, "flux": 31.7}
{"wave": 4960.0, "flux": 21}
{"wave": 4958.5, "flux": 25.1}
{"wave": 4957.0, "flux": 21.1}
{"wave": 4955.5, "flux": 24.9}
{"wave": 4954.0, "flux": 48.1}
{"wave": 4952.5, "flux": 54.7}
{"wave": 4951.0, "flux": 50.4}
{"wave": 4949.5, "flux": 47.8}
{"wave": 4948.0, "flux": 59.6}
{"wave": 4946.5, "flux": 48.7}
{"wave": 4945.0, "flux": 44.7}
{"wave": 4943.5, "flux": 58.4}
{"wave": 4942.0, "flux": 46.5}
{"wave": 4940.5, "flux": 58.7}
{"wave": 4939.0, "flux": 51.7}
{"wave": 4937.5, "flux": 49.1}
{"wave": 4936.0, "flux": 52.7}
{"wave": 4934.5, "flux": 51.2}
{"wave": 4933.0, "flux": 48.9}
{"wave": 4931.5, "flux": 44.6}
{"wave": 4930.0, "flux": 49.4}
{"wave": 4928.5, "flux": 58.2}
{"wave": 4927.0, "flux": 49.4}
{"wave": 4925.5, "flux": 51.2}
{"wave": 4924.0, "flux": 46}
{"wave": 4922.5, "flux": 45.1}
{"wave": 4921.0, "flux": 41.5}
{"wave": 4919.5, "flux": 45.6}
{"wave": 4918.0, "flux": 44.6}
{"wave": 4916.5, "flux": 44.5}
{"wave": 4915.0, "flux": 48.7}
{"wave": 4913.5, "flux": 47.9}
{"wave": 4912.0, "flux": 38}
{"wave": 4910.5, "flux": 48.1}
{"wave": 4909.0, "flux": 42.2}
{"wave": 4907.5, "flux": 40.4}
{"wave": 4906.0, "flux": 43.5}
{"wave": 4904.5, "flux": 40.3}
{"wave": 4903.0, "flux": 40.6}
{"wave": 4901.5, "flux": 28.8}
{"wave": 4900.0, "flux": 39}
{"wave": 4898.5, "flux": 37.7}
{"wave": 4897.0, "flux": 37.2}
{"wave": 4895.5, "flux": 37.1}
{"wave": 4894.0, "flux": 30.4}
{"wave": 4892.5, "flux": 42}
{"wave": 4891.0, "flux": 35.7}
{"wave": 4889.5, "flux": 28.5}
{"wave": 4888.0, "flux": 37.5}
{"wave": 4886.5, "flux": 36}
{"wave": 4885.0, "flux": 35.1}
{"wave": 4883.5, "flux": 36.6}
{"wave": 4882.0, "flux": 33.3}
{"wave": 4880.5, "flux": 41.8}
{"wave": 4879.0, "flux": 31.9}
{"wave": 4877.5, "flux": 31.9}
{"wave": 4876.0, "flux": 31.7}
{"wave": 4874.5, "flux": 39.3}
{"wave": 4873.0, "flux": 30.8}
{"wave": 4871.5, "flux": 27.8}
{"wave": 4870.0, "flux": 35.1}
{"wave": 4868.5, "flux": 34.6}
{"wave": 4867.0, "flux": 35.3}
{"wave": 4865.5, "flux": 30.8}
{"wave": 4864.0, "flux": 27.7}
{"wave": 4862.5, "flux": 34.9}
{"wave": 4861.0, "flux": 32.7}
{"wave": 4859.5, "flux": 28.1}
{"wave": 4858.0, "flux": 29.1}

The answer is 1.1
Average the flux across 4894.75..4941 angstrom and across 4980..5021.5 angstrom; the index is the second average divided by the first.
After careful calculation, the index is 0.78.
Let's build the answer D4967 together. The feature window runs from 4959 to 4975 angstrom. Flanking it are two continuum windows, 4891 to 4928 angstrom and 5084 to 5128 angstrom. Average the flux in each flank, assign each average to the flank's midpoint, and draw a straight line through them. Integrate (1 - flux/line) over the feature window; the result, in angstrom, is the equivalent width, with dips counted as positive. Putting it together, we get 3.6 angstrom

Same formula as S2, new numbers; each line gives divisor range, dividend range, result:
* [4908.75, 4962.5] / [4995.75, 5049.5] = 0.82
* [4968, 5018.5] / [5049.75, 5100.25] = 1.20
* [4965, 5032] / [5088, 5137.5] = 1.25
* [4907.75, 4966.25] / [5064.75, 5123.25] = 0.99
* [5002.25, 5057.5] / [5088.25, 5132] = 1.18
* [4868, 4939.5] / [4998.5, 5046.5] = 0.89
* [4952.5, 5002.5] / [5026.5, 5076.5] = 1.17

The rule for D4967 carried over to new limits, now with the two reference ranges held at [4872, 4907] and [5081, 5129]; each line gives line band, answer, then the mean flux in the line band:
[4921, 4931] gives -3.3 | 49.1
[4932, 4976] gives -4.7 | 41.5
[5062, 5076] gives 0.0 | 40.5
